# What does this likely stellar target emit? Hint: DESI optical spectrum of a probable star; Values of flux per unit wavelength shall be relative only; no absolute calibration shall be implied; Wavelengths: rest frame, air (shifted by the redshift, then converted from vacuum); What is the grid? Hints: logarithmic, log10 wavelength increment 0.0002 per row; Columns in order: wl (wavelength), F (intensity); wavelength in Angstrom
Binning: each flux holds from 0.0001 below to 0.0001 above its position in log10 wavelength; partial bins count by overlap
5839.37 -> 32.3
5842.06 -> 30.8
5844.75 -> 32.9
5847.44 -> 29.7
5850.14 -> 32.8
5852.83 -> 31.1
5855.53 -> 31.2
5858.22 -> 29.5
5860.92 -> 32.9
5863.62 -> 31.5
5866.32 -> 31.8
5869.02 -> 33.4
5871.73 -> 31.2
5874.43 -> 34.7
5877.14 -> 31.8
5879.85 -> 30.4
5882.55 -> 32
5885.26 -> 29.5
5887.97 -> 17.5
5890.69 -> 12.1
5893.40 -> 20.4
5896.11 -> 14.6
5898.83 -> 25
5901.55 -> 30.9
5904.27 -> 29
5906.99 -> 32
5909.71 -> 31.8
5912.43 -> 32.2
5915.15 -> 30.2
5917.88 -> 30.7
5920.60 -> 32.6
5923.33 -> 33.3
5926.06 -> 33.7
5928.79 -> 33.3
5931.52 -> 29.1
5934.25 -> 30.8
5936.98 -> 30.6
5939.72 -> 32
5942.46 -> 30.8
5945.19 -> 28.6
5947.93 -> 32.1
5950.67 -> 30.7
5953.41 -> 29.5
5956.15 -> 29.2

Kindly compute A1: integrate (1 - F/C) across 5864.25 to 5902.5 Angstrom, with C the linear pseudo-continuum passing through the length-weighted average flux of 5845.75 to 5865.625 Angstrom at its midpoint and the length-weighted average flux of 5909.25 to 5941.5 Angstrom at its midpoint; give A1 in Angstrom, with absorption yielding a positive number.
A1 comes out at 5.6 Angstrom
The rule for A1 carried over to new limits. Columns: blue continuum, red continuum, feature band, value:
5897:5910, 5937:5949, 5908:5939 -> -1.83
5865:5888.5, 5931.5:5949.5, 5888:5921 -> 4.77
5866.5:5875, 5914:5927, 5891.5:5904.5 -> 3.75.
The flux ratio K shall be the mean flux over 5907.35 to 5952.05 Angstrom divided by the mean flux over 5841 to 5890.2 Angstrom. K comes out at 1.03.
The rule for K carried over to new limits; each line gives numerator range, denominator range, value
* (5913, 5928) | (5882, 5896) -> 1.53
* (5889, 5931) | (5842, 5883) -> 0.88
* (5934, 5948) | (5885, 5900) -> 1.61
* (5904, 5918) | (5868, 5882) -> 0.97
